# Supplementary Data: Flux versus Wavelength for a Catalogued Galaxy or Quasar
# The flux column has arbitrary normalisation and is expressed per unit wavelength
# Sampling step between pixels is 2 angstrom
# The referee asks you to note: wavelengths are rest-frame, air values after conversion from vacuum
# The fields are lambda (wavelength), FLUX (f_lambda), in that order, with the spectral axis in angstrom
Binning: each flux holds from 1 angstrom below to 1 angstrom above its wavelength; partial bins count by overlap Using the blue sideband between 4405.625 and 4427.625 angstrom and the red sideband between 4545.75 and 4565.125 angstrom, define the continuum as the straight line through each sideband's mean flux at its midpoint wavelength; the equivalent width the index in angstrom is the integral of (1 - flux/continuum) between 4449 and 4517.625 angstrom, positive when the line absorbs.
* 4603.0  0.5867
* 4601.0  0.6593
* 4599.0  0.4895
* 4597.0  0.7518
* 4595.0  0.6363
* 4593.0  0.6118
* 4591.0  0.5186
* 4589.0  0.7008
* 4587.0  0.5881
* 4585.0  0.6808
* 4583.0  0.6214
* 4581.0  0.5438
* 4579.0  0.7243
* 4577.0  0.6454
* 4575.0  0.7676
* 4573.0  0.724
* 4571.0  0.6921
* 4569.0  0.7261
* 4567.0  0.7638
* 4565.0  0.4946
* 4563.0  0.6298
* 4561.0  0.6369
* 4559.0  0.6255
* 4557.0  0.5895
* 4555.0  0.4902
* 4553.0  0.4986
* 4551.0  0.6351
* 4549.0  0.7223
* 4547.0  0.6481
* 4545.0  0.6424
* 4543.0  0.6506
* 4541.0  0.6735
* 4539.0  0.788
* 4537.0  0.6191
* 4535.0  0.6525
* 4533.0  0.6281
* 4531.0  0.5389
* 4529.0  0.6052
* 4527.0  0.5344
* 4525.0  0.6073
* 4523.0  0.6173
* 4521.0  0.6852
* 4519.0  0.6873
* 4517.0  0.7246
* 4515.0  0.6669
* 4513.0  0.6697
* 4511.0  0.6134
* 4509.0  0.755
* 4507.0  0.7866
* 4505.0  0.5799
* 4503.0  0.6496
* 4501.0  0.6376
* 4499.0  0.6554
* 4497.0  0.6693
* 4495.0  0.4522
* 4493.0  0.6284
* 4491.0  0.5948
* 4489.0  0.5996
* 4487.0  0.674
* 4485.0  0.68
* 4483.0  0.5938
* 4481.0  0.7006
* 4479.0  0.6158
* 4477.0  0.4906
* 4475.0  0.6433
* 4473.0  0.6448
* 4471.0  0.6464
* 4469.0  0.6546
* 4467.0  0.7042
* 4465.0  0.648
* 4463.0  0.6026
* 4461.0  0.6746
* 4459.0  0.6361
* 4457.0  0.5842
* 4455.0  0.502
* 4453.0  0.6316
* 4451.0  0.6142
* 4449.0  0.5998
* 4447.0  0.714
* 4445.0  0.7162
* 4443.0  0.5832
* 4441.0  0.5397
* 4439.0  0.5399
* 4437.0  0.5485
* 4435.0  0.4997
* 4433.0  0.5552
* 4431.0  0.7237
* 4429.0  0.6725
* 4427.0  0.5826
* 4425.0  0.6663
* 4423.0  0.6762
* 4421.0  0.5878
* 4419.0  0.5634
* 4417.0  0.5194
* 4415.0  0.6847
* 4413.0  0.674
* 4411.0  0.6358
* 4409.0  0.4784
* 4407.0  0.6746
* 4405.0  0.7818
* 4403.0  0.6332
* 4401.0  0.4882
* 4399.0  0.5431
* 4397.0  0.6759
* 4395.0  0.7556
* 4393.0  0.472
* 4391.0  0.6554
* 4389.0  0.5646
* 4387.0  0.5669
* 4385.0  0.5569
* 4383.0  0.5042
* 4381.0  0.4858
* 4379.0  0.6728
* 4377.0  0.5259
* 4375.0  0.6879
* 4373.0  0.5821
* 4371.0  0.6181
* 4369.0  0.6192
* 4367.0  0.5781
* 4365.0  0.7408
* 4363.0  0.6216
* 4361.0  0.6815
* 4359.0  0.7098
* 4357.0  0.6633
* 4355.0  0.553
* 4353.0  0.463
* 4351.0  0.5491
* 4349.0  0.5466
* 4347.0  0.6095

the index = -2.9 angstrom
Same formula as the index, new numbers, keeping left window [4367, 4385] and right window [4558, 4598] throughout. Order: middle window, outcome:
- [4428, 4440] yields 0.3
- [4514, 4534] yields 0.2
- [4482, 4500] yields 0.2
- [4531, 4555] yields 0.1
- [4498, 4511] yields -0.9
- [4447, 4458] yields 0.2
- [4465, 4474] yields -0.6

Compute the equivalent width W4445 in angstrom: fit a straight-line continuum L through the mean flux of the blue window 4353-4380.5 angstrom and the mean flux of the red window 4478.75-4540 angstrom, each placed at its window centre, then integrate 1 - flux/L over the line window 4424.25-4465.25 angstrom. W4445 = 1.6 angstrom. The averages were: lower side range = 0.626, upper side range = 0.643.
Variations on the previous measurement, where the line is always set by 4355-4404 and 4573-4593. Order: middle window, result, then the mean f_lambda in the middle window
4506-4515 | -1.0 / 0.702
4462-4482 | -0.3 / 0.635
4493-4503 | 0.3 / 0.611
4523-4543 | 0.3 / 0.628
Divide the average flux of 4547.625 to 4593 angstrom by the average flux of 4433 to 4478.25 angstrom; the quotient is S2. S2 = 1.05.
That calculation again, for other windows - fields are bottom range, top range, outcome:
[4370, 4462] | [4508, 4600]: 1.06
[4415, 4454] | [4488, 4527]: 1.06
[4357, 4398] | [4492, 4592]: 1.04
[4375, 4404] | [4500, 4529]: 1.13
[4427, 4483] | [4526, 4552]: 1.04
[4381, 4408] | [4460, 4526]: 1.07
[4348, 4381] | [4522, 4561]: 1.02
